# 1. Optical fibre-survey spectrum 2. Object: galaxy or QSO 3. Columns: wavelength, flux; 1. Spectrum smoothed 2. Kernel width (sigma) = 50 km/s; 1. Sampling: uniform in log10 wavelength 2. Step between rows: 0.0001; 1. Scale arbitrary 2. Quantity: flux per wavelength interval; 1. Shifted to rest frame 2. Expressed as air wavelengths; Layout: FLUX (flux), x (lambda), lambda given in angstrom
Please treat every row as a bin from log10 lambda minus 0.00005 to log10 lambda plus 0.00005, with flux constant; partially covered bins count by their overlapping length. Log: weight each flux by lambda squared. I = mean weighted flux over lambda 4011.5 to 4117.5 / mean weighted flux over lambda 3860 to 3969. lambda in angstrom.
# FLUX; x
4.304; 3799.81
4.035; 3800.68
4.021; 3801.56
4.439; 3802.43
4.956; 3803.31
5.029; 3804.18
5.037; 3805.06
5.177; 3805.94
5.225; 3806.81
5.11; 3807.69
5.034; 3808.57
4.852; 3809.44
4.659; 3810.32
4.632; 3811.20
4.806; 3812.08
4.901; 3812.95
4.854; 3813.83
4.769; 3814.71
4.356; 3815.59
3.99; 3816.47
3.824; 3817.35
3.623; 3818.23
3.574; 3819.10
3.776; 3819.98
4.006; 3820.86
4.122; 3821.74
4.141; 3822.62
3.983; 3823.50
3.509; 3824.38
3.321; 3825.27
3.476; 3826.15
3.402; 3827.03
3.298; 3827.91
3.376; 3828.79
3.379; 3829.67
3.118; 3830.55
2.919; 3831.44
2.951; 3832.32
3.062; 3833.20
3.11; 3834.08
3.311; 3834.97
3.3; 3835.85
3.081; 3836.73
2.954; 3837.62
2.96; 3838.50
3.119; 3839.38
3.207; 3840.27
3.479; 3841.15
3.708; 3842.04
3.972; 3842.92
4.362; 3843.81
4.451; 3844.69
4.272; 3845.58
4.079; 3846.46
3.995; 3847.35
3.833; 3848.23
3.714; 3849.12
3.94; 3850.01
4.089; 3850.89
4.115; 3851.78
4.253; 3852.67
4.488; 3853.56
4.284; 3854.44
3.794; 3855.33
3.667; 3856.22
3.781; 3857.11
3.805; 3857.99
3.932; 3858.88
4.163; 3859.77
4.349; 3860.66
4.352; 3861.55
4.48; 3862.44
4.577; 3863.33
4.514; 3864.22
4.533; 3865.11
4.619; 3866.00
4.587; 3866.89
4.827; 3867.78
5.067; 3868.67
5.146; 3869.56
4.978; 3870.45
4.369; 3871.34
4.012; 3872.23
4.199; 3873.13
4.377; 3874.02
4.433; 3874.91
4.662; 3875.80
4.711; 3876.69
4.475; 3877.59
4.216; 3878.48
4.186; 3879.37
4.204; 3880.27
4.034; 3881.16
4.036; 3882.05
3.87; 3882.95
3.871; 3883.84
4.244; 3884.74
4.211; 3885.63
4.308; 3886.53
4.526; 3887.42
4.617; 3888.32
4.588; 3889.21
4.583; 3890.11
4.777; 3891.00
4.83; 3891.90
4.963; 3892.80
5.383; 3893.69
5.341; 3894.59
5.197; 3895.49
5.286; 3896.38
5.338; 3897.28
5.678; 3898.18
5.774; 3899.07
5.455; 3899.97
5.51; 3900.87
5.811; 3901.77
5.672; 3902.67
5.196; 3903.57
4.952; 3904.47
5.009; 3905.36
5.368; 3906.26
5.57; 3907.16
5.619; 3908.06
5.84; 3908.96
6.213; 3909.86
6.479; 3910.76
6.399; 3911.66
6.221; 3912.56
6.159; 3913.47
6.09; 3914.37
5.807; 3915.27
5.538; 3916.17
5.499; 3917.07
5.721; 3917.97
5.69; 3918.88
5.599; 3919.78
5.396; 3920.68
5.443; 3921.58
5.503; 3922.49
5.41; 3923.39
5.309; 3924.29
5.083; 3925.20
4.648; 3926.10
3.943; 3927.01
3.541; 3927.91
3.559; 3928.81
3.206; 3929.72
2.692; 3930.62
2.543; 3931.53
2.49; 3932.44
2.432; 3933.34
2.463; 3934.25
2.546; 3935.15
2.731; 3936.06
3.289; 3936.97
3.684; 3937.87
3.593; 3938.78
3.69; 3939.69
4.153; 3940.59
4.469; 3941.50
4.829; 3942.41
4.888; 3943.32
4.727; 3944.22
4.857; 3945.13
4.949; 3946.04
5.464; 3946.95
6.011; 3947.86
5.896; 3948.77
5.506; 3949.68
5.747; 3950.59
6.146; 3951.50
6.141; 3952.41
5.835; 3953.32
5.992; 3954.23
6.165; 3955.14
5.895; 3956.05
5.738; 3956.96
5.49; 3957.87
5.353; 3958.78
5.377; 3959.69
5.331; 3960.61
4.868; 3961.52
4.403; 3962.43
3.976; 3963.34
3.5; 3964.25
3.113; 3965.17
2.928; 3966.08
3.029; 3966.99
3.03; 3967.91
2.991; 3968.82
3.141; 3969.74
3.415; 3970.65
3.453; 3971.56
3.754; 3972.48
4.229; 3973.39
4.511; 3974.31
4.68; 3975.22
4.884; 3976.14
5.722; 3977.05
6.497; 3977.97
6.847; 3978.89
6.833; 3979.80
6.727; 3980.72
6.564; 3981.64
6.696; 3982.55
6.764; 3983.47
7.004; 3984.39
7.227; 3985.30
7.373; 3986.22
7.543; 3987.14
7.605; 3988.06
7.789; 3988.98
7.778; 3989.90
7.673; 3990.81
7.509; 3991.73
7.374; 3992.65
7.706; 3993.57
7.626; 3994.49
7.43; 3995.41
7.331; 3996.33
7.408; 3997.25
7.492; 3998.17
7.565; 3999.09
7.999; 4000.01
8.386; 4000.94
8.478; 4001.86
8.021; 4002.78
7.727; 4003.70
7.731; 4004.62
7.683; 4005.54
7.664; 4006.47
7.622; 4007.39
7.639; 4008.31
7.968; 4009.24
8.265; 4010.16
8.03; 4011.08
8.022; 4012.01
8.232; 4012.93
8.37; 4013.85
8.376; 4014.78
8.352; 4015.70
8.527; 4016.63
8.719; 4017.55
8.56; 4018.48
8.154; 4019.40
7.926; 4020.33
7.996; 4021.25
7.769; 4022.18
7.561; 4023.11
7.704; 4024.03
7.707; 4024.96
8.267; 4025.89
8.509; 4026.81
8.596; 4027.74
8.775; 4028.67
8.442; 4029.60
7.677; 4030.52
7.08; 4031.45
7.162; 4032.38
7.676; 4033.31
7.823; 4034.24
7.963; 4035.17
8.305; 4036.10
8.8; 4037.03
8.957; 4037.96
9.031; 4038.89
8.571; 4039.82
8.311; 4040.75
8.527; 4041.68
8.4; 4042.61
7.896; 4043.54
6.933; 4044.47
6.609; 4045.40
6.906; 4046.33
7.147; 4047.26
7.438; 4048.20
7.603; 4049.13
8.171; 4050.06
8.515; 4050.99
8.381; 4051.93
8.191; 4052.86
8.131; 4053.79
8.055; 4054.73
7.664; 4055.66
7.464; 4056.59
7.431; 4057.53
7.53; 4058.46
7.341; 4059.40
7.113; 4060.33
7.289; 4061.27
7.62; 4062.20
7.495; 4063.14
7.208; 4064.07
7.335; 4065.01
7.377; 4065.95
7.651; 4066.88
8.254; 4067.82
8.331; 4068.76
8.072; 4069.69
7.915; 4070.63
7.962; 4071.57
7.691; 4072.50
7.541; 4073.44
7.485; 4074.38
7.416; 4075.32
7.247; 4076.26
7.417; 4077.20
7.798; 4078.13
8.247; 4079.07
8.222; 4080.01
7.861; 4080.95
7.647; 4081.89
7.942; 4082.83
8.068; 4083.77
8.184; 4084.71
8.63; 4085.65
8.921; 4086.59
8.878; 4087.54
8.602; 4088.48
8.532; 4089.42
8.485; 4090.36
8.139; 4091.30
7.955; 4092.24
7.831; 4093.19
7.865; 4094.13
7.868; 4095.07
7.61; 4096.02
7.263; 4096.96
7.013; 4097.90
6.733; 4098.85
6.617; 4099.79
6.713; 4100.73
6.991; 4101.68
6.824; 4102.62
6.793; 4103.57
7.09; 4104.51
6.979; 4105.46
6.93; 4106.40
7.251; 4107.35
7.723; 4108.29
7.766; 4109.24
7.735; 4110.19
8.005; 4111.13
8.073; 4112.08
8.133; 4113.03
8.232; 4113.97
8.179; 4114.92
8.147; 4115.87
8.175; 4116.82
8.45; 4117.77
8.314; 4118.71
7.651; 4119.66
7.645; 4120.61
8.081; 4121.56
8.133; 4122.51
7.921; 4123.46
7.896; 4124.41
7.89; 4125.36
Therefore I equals 1.78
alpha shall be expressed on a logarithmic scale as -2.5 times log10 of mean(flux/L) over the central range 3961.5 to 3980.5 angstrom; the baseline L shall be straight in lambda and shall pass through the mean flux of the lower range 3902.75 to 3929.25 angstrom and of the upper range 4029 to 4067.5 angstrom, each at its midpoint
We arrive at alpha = 0.437 mag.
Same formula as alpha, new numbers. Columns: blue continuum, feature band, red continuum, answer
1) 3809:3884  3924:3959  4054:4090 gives 0.25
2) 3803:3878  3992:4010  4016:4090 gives -0.11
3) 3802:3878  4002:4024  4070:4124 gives -0.22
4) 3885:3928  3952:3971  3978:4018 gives 0.42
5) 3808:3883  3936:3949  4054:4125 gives 0.22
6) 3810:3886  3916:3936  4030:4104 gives 0.25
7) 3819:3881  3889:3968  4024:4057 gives 0.14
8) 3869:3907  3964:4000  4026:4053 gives 0.15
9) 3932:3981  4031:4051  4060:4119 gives -0.20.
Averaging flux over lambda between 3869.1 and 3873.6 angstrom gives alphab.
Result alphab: 4.54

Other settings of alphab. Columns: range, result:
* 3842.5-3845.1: 4.26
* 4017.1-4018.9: 8.62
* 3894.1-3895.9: 5.25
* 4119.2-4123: 7.87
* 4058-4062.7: 7.37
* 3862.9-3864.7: 4.54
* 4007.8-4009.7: 7.79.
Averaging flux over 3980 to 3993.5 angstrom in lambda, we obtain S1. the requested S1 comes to 7.26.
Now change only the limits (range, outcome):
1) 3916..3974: 4.46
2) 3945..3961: 5.68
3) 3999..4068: 7.92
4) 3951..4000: 5.83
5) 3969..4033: 7.26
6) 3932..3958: 4.68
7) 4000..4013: 7.95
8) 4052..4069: 7.65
